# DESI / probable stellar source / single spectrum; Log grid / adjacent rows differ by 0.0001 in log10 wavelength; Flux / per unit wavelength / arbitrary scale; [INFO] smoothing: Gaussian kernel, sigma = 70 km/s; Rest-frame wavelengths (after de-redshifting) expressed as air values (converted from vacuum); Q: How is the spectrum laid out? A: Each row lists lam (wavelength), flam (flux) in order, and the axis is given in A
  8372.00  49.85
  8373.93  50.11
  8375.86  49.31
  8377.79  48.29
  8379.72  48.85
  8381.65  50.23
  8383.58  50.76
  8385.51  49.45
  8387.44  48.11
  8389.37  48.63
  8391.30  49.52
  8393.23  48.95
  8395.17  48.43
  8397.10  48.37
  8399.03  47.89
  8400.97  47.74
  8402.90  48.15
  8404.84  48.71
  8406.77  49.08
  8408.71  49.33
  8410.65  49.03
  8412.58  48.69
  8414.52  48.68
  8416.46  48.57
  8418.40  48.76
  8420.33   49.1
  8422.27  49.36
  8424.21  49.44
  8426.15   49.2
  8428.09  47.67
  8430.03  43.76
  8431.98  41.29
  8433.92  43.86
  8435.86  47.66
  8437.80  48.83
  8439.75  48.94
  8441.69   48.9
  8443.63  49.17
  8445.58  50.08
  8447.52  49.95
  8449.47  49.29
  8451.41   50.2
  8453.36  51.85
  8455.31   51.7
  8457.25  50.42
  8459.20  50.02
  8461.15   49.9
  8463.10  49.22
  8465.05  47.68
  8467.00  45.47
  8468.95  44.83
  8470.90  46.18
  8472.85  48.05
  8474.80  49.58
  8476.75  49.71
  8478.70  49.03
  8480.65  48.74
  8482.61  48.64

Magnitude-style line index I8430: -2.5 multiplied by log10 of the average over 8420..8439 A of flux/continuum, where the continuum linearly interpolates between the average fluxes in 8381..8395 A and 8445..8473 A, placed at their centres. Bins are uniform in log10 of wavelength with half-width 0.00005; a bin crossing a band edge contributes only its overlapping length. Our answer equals 0.05 mag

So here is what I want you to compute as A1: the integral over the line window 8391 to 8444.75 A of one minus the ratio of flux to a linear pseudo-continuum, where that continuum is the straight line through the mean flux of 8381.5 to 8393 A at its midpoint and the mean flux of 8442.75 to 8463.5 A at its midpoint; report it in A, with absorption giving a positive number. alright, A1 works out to 1.8 A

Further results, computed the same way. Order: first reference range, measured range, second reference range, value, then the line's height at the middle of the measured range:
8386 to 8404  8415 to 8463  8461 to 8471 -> -1.1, 47.6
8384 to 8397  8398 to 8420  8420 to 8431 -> -0.1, 48.4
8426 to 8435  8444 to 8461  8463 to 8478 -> -1.5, 46.3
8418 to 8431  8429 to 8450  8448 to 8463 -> 0.8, 49.2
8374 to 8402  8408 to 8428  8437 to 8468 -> 0.1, 49.2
